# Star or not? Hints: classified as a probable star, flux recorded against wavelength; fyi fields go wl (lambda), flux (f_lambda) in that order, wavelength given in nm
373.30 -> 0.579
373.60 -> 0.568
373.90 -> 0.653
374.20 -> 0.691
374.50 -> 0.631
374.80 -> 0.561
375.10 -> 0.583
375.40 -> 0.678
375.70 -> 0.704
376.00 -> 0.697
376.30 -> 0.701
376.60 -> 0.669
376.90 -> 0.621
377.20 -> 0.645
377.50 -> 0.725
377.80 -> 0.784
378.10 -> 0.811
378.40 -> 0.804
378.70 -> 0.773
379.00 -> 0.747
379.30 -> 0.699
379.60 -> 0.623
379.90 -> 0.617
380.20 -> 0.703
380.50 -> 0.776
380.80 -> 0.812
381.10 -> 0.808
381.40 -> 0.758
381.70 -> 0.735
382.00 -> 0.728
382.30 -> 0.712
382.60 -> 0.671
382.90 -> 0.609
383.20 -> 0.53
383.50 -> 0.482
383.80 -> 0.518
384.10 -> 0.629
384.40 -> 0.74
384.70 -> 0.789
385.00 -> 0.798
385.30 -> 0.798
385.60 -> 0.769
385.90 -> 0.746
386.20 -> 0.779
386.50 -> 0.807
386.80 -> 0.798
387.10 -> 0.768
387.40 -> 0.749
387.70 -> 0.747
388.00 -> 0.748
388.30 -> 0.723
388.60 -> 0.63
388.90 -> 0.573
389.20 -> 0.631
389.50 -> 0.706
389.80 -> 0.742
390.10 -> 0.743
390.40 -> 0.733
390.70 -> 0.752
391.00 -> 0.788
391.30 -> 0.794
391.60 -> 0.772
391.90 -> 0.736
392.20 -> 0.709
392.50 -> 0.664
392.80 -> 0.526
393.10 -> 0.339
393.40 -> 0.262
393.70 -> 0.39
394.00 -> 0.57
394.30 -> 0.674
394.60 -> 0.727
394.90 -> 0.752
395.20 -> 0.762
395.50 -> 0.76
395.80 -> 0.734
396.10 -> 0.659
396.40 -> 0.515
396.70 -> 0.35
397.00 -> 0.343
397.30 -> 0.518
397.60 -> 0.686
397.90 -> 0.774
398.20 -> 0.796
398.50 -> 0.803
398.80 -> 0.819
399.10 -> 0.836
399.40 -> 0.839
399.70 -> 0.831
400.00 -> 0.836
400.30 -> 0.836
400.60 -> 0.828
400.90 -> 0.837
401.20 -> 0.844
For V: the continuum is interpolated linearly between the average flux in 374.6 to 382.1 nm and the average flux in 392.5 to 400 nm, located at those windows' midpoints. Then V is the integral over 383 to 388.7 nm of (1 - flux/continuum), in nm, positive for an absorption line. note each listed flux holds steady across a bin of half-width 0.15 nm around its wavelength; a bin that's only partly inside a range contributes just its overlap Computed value -0.273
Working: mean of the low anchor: 0.71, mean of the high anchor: 0.641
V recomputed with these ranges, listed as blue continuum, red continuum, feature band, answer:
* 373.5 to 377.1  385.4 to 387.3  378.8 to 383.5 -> 0.13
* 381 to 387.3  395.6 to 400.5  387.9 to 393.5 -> 0.34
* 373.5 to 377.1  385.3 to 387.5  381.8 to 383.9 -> 0.35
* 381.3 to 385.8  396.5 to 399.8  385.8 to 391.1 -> -0.36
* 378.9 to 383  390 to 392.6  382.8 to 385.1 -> 0.29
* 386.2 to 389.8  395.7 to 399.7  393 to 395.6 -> 0.40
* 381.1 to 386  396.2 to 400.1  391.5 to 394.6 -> 0.54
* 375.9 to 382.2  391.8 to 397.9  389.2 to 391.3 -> -0.38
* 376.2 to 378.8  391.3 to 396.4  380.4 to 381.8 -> -0.15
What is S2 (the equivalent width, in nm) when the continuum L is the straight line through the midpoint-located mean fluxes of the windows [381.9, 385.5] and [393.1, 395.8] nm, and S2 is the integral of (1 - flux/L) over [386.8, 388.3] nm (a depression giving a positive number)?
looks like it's -0.26 nm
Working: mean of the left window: 0.668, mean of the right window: 0.604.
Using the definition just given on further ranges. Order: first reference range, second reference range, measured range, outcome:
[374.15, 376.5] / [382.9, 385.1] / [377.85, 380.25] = -0.294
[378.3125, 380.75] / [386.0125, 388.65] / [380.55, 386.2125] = 0.241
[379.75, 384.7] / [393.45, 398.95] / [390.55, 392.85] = -0.259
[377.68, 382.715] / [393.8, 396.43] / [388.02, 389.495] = 0.111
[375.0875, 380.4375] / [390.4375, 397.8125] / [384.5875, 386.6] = -0.364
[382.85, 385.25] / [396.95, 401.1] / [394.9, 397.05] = 0.374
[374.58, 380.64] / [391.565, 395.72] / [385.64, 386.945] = -0.259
